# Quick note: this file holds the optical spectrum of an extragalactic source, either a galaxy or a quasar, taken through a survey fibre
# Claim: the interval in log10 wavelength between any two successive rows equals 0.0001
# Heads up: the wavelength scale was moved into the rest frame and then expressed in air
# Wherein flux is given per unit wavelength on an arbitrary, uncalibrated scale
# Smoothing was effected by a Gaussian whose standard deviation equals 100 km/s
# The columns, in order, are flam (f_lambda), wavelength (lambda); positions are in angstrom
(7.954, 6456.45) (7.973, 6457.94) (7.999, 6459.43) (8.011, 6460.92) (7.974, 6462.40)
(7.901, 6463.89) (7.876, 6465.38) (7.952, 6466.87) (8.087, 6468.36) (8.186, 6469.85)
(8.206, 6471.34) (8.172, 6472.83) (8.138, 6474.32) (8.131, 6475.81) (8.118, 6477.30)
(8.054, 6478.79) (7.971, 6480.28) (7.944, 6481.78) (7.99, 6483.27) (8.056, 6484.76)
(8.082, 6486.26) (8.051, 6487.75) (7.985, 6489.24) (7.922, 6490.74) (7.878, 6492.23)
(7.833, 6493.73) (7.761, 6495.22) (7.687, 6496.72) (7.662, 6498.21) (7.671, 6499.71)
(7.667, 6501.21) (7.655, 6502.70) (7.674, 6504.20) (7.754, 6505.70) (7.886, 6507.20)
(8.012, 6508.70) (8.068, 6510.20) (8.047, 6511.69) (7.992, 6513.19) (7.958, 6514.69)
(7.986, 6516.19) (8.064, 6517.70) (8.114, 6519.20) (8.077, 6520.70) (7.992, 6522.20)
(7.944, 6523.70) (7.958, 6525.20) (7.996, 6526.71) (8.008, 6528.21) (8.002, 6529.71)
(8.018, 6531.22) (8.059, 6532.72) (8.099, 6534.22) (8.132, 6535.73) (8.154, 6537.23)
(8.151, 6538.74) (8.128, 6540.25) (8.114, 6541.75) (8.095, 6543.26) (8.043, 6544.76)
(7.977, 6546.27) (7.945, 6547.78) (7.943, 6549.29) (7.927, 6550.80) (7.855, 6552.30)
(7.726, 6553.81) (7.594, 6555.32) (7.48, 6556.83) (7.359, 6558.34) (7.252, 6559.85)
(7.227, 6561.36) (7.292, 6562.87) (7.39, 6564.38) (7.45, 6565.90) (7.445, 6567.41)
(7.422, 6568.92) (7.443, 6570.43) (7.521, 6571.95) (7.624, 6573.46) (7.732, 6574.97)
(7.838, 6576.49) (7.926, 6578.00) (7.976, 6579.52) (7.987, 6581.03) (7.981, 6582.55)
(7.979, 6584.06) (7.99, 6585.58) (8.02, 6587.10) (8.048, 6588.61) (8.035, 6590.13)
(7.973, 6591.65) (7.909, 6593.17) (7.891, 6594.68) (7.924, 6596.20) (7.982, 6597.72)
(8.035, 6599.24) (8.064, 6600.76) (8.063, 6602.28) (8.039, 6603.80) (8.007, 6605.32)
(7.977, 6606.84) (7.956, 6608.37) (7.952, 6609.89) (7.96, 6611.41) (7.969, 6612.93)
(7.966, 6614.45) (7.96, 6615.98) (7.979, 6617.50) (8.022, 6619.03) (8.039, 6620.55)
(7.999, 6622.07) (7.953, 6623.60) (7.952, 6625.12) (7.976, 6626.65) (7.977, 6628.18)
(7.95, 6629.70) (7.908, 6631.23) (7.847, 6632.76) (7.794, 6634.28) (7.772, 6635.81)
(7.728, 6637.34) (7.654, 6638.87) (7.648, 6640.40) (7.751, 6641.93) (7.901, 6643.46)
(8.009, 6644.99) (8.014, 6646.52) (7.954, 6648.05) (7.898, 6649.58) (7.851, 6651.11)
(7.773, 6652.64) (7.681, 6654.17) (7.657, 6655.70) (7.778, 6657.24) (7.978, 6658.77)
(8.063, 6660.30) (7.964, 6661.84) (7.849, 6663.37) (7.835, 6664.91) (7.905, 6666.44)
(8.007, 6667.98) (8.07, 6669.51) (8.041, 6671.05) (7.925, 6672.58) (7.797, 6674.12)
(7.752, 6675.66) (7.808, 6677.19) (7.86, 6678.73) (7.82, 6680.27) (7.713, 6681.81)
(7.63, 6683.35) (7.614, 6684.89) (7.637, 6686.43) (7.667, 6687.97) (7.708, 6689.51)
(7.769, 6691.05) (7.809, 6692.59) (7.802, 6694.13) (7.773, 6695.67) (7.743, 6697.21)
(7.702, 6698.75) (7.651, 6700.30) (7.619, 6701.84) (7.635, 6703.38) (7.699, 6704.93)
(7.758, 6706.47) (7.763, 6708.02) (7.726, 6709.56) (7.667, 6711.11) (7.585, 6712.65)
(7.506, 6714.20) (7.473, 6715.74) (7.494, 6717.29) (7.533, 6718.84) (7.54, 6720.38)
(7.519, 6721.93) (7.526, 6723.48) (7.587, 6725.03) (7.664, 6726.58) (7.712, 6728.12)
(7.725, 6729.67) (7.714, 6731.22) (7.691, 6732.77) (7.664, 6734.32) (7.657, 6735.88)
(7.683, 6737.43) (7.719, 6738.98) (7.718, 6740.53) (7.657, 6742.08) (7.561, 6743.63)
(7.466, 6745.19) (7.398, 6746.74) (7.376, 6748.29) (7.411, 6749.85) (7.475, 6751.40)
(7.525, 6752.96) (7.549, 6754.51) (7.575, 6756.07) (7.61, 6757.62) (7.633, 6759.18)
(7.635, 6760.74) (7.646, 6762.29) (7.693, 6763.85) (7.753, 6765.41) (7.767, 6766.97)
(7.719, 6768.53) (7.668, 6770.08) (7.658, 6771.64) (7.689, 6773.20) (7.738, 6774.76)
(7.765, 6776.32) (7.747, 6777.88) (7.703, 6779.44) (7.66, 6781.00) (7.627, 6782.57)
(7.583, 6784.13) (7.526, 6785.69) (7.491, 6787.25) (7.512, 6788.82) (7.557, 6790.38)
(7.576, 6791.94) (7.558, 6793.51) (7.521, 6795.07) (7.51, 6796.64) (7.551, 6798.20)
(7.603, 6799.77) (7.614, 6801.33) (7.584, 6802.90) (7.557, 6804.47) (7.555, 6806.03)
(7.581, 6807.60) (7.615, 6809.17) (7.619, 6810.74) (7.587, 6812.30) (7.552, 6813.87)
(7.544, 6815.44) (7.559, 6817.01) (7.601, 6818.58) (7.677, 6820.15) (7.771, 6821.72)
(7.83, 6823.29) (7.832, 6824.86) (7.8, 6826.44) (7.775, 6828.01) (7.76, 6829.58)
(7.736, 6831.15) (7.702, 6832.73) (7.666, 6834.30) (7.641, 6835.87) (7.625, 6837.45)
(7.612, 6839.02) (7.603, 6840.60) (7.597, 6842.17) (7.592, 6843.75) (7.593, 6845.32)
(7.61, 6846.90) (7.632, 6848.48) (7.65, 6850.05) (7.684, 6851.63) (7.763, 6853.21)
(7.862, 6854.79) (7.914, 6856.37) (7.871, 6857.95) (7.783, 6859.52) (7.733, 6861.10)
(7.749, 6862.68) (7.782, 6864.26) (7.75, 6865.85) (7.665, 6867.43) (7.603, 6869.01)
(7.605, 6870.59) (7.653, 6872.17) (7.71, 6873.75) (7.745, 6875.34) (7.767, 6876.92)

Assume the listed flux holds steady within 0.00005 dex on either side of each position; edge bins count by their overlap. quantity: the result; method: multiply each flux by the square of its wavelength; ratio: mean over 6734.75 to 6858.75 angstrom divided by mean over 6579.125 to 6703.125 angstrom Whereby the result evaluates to 1.0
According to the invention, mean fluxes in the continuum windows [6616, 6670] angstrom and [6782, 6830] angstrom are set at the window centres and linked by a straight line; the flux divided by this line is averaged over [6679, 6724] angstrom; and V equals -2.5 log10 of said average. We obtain 0.02 mag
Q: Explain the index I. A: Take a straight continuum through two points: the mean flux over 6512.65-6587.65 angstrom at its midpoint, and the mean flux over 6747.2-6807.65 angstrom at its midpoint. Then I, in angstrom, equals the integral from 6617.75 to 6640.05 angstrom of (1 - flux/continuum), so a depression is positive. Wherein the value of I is -0.38 angstrom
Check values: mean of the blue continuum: 7.85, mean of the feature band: 7.89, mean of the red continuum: 7.6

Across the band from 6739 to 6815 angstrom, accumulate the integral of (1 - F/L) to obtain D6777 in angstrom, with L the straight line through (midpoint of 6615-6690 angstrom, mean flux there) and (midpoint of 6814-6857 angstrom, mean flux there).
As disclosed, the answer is 1.4 angstrom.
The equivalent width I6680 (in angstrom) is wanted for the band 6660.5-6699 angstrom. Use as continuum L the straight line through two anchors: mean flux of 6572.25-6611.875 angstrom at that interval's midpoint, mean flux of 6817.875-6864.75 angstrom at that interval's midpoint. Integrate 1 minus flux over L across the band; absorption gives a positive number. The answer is 0.3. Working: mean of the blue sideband 7.95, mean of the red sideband 7.72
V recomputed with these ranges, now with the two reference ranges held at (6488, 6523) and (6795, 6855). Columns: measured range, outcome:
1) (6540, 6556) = -0.01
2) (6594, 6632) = -0.02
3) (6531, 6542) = -0.03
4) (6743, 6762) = 0.03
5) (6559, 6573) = 0.06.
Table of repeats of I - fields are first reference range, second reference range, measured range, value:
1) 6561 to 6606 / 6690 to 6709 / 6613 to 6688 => -0.99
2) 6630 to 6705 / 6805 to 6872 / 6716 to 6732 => 0.35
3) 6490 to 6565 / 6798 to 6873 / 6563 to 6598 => 0.18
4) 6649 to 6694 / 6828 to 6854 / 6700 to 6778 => 1.32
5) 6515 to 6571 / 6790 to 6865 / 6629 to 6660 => -0.23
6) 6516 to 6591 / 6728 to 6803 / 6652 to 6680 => -0.54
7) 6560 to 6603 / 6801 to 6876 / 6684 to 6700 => 0.04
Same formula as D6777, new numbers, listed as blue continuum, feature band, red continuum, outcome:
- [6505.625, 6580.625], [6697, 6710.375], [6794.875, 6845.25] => 0.0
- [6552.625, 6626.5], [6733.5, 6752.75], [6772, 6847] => 0.3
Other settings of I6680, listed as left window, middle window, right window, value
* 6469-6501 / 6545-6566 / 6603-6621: 0.95 angstrom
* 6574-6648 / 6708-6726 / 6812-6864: 0.59 angstrom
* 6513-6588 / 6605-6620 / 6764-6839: -0.34 angstrom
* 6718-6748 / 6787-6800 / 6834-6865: 0.20 angstrom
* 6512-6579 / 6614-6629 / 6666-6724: -0.41 angstrom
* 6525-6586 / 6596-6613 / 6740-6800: -0.52 angstrom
